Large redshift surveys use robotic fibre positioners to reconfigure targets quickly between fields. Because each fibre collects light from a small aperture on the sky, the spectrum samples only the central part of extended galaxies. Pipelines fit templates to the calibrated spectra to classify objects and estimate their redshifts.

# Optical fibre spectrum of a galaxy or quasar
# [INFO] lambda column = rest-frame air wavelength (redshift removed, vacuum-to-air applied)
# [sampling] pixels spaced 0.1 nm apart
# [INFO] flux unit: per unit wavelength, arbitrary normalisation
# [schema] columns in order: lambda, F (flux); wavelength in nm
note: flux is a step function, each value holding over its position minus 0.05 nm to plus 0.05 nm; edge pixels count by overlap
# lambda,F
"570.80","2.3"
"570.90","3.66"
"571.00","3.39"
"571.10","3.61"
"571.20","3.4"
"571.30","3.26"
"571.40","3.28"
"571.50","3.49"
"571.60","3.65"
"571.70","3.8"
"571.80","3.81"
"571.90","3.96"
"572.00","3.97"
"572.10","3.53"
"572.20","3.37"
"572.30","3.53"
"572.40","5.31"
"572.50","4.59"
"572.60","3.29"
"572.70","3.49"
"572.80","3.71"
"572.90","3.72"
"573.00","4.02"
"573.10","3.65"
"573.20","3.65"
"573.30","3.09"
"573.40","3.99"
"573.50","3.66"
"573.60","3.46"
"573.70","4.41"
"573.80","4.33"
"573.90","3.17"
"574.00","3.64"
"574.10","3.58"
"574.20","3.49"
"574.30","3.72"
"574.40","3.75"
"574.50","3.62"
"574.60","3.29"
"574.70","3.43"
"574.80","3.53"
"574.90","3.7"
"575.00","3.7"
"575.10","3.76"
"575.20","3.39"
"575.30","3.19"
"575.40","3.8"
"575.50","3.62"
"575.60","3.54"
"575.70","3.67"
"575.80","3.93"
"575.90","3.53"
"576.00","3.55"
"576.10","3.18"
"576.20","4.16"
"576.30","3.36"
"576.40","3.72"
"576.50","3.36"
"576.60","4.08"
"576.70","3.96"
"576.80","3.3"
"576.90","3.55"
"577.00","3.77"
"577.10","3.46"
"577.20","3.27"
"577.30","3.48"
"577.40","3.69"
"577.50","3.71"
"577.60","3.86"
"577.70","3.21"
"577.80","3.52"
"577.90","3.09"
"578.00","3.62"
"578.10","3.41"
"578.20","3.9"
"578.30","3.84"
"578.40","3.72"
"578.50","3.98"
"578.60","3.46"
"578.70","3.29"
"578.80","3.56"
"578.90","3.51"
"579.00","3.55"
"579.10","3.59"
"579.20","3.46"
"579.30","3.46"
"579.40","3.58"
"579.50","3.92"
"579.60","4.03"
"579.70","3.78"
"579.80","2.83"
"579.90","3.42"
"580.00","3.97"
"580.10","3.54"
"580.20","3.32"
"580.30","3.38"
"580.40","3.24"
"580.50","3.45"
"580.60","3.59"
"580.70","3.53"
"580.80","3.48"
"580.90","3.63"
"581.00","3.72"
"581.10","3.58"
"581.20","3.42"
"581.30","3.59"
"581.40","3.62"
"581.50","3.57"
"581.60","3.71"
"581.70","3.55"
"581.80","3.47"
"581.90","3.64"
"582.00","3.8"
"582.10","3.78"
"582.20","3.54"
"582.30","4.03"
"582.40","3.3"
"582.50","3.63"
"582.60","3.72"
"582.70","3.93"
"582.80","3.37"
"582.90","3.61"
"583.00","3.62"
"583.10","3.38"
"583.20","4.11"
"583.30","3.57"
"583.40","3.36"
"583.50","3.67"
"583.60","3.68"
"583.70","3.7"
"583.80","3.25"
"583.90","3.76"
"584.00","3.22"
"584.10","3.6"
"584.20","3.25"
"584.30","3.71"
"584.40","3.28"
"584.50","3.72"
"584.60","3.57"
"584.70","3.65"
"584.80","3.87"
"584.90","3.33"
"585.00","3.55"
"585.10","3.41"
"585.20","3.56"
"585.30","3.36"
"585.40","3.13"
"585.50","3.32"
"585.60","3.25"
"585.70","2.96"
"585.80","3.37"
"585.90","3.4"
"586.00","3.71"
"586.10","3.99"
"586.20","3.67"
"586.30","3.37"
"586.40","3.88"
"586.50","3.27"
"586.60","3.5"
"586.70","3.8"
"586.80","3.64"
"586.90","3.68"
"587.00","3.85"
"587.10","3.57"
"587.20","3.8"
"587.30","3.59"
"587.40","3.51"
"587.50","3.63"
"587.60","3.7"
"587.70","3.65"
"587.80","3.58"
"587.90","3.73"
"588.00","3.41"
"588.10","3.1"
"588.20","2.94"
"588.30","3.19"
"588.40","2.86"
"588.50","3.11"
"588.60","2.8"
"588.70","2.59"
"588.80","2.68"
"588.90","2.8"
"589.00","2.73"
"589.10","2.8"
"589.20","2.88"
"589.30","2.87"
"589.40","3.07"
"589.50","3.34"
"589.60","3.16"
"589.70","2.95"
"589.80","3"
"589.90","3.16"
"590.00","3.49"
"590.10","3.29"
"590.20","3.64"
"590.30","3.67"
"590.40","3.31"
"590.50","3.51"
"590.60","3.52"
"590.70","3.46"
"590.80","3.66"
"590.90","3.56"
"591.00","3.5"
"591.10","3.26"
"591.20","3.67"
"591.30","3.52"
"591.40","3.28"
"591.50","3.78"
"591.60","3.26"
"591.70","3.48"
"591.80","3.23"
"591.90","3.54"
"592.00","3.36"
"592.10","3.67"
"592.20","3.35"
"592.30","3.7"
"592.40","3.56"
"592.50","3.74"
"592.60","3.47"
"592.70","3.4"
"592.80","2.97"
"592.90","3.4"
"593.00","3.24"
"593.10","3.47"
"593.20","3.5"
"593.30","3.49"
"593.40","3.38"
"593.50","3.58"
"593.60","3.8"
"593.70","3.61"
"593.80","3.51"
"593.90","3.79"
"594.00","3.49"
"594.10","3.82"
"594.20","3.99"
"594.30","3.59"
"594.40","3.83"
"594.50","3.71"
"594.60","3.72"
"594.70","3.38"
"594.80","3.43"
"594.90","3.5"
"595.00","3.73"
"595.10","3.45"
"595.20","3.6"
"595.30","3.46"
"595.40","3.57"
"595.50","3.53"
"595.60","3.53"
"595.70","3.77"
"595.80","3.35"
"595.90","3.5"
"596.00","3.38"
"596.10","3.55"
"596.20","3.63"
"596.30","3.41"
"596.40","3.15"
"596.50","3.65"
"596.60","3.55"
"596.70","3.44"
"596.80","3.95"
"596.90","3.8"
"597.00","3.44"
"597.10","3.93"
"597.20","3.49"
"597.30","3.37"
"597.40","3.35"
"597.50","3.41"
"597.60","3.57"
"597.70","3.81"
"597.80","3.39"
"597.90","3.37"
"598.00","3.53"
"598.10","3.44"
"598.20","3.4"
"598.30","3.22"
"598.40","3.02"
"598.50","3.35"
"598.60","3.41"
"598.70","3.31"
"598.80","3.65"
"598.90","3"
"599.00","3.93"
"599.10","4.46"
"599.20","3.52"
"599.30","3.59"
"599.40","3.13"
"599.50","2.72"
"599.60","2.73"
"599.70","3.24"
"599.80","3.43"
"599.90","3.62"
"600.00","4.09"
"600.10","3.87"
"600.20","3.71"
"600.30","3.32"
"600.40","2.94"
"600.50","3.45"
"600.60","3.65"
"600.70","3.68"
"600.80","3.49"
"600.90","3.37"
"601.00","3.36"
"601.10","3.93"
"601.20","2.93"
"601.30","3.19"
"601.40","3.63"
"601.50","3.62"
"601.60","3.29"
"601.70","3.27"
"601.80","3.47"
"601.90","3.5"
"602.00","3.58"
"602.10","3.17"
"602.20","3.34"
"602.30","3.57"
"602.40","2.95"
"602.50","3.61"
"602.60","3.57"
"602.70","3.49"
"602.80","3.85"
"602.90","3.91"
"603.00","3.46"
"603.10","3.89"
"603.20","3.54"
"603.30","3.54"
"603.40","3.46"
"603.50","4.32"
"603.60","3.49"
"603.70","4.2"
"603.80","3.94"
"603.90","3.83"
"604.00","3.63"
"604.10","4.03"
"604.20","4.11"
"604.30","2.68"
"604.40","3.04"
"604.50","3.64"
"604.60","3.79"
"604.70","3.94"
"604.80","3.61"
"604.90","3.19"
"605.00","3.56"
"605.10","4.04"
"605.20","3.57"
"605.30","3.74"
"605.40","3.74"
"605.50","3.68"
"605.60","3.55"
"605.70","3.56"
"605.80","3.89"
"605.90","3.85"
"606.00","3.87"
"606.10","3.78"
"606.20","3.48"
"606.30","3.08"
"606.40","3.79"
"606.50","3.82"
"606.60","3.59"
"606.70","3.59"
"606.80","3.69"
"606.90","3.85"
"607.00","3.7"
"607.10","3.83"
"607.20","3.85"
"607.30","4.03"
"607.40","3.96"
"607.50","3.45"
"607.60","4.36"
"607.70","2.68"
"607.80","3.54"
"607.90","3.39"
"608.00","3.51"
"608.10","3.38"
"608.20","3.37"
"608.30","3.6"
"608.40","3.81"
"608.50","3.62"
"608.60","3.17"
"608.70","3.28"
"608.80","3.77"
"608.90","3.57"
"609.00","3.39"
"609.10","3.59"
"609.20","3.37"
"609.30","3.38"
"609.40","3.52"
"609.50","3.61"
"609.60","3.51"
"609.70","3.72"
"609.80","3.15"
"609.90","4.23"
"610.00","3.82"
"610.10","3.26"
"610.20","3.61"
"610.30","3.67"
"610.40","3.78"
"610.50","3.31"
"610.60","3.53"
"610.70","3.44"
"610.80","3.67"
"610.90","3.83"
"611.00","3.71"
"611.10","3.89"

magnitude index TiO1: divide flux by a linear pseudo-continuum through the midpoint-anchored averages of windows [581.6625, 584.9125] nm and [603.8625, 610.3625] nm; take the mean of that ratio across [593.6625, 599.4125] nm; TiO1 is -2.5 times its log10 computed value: 0.02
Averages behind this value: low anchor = 3.6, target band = 3.54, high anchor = 3.61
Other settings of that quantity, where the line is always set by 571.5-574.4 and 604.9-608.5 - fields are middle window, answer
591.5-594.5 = 0.05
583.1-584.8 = 0.05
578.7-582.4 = 0.05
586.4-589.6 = 0.13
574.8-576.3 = 0.04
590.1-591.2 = 0.06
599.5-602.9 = 0.07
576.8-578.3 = 0.06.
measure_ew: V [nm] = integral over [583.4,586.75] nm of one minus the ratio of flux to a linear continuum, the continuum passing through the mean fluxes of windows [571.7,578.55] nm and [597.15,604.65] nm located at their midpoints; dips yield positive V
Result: 0.09 nm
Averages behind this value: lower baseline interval 3.67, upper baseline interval 3.5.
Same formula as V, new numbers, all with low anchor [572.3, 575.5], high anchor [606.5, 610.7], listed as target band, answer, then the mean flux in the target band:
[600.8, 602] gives 0.062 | 3.42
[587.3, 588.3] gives 0.054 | 3.46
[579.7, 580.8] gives 0.072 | 3.45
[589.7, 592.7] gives 0.155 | 3.46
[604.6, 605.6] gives -0.021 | 3.67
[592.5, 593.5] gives 0.067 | 3.4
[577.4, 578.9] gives 0.045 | 3.58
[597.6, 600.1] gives 0.123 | 3.44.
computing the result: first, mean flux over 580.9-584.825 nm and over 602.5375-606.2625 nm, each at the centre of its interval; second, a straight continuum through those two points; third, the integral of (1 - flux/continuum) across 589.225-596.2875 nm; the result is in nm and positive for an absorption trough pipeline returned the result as 0.31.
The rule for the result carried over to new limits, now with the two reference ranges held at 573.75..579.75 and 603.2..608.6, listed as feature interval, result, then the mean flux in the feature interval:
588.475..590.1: 0.29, 2.97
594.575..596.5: 0.07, 3.51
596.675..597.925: 0.03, 3.57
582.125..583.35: -0.01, 3.65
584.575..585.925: 0.08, 3.41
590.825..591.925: 0.05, 3.46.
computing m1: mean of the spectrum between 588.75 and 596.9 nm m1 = 3.44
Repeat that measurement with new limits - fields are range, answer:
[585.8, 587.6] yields 3.63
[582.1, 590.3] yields 3.42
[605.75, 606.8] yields 3.67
